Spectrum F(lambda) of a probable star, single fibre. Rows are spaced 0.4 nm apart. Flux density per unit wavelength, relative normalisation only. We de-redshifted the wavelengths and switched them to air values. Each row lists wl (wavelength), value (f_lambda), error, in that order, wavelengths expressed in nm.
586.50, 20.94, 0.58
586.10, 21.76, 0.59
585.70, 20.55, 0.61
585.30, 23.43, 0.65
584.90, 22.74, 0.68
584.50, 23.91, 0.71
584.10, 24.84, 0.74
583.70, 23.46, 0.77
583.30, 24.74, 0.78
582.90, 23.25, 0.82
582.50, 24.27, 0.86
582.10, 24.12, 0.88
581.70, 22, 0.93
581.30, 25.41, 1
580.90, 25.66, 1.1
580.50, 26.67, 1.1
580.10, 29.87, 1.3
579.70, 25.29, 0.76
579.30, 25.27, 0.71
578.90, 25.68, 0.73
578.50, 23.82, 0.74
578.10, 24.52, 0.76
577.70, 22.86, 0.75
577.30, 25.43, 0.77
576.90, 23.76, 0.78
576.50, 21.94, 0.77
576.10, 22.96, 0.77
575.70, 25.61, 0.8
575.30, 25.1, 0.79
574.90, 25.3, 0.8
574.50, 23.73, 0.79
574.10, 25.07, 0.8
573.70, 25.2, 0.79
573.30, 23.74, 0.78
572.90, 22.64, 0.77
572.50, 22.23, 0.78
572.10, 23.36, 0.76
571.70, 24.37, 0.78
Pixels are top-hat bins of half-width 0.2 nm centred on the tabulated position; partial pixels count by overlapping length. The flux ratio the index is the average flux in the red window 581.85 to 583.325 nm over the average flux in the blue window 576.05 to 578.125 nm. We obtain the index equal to 1.0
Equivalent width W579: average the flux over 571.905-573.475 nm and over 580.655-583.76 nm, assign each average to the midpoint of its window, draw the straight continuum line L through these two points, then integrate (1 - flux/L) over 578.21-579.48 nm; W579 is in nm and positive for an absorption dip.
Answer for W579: -0.06 nm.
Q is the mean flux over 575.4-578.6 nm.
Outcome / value 23.9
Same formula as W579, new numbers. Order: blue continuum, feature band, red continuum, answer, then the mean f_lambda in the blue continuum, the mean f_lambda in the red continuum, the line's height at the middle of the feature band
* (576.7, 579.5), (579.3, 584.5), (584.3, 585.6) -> -0.26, 24.5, 23.1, 23.7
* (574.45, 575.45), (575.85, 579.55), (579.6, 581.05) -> 0.27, 24.8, 27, 26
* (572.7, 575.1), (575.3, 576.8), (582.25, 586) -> 0.02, 24.3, 23.4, 24.1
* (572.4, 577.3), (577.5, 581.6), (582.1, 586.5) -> -0.31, 24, 23.2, 23.6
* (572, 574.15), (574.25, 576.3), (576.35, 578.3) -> -0.07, 23.6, 23.7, 23.7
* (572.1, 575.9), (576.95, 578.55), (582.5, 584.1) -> 0.00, 24.2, 24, 24.1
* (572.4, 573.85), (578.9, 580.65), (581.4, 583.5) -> -0.22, 23.5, 23.8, 23.7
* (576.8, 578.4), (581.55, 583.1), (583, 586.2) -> 0.00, 24.1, 23.2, 23.5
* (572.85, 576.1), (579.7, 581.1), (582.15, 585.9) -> -0.19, 24.5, 23.5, 23.9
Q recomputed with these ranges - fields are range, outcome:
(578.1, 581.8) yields 25.6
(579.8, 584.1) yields 24.9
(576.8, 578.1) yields 24.1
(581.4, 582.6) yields 23.6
